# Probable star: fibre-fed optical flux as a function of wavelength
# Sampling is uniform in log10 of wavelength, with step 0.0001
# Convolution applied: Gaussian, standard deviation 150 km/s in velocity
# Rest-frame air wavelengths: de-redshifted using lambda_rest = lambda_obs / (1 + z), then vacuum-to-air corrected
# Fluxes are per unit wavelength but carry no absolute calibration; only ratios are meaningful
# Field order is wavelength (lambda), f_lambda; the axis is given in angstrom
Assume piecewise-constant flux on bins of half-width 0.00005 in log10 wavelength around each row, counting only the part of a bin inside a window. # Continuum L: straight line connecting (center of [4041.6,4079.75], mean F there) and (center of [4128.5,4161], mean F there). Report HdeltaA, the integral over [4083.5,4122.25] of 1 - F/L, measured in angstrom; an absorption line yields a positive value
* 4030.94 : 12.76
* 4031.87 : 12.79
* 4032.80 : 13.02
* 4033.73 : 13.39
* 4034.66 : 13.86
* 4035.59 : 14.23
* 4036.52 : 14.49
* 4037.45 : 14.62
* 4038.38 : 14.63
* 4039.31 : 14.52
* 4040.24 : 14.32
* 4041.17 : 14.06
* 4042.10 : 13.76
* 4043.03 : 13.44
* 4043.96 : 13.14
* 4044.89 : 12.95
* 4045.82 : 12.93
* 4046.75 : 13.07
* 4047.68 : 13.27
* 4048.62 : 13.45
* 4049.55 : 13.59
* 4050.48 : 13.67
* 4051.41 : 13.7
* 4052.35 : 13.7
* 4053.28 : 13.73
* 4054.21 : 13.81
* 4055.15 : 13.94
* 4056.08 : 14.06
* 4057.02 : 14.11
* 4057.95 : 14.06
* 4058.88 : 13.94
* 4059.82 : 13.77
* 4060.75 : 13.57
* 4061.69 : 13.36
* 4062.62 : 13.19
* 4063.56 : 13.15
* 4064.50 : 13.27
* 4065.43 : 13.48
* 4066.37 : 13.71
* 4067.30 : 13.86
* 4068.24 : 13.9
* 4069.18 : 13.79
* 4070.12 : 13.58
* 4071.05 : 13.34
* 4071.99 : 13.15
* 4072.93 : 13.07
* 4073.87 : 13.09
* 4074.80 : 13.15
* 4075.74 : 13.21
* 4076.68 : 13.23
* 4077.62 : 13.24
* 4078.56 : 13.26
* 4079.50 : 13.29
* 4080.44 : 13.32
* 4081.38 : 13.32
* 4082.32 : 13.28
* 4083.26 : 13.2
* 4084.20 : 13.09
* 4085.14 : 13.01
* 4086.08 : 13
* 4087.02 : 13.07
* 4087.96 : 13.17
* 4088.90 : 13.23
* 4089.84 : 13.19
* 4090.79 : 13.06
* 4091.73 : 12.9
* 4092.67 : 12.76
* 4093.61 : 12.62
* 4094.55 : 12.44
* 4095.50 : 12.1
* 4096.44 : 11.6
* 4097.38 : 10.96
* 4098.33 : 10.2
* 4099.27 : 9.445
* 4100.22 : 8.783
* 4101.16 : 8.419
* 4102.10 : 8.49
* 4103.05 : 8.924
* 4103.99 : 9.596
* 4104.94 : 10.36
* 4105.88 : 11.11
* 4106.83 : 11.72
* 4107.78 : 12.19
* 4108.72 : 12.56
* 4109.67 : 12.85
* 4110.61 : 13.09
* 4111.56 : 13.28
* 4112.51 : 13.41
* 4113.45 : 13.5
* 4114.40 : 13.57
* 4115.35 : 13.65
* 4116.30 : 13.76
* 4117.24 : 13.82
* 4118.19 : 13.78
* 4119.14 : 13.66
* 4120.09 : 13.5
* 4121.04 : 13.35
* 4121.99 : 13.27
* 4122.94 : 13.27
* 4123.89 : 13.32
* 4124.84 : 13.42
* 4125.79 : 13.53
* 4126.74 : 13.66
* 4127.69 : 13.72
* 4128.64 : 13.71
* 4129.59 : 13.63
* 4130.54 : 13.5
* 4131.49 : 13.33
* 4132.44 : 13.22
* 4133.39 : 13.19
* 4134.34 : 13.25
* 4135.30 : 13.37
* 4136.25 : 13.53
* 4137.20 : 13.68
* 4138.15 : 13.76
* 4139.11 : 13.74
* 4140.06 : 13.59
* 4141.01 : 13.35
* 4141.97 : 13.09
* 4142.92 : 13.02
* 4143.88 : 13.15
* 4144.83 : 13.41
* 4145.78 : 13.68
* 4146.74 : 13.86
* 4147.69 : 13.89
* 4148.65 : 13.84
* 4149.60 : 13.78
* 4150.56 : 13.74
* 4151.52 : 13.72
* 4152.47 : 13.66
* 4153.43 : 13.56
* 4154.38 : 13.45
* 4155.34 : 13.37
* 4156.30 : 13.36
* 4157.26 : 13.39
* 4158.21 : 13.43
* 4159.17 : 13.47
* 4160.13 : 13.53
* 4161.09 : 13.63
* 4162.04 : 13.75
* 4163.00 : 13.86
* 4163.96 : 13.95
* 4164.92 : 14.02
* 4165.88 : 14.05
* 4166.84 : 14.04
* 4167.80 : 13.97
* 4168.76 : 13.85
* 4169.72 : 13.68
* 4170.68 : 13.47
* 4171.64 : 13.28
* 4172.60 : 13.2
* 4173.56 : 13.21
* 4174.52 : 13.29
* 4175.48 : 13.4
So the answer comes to 3.7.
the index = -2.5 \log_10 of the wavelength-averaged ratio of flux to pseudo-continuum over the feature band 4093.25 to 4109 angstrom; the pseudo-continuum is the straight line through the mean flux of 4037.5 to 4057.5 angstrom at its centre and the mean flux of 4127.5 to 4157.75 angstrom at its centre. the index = 0.27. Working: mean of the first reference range 13.7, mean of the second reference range 13.5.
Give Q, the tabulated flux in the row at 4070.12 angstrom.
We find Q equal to 13.58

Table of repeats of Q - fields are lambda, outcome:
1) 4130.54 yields 13.5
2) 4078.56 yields 13.26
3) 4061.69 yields 13.36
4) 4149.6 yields 13.78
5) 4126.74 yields 13.66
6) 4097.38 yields 10.96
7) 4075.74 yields 13.21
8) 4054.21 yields 13.81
